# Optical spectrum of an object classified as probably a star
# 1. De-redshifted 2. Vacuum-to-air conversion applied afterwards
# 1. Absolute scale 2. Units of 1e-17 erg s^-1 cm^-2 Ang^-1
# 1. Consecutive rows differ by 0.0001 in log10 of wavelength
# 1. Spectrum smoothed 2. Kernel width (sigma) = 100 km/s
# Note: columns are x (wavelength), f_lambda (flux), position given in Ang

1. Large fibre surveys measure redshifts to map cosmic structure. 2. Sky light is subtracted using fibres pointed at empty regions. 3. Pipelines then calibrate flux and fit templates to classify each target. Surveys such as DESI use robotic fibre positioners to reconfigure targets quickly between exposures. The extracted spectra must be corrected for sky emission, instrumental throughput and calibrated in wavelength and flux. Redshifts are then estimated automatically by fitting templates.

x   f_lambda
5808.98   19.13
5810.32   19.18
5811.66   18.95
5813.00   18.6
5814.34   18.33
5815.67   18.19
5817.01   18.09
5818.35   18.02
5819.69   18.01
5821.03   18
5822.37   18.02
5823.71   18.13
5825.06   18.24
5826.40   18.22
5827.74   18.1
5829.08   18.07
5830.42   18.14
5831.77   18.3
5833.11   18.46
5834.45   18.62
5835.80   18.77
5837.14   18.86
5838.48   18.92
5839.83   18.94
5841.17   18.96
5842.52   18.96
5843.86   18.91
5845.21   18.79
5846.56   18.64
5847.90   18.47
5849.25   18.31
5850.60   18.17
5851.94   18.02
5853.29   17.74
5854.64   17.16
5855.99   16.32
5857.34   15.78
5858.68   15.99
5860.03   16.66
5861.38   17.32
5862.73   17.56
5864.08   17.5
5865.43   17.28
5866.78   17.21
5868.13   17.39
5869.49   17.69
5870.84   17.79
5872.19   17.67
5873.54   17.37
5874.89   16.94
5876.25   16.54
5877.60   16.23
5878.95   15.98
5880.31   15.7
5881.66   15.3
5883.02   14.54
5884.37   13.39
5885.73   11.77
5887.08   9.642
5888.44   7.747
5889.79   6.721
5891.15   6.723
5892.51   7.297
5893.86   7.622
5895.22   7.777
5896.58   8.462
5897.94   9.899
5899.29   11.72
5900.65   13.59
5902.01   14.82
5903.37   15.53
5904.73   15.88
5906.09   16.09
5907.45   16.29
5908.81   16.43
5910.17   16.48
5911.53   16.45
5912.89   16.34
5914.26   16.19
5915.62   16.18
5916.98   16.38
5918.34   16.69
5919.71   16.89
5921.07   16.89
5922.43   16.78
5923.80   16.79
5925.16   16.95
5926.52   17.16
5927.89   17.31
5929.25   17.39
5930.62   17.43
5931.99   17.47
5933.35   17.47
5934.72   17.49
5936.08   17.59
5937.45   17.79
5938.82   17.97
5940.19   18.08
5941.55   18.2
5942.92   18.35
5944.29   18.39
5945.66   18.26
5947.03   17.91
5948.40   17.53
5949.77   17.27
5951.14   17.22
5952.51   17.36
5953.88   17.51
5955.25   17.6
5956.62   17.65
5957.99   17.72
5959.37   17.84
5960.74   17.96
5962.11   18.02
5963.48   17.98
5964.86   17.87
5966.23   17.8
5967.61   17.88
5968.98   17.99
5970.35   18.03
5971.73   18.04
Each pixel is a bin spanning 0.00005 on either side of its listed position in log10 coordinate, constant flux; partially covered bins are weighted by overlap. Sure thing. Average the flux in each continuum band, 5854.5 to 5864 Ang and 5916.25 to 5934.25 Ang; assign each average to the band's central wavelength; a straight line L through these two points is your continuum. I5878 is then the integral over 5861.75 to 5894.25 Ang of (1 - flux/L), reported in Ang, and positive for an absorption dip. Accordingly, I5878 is 5.0 Ang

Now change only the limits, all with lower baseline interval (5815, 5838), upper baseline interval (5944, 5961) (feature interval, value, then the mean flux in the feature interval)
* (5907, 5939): 1.6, 16.9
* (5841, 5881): 1.5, 17.4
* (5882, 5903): 9.0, 10.3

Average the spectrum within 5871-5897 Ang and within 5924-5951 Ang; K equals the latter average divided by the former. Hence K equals 1.4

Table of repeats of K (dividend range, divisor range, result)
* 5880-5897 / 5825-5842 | 0.55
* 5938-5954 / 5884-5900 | 1.99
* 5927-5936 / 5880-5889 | 1.39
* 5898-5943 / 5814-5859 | 0.91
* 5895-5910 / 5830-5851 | 0.73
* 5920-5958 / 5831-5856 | 0.95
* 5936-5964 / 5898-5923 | 1.13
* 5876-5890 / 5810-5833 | 0.72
